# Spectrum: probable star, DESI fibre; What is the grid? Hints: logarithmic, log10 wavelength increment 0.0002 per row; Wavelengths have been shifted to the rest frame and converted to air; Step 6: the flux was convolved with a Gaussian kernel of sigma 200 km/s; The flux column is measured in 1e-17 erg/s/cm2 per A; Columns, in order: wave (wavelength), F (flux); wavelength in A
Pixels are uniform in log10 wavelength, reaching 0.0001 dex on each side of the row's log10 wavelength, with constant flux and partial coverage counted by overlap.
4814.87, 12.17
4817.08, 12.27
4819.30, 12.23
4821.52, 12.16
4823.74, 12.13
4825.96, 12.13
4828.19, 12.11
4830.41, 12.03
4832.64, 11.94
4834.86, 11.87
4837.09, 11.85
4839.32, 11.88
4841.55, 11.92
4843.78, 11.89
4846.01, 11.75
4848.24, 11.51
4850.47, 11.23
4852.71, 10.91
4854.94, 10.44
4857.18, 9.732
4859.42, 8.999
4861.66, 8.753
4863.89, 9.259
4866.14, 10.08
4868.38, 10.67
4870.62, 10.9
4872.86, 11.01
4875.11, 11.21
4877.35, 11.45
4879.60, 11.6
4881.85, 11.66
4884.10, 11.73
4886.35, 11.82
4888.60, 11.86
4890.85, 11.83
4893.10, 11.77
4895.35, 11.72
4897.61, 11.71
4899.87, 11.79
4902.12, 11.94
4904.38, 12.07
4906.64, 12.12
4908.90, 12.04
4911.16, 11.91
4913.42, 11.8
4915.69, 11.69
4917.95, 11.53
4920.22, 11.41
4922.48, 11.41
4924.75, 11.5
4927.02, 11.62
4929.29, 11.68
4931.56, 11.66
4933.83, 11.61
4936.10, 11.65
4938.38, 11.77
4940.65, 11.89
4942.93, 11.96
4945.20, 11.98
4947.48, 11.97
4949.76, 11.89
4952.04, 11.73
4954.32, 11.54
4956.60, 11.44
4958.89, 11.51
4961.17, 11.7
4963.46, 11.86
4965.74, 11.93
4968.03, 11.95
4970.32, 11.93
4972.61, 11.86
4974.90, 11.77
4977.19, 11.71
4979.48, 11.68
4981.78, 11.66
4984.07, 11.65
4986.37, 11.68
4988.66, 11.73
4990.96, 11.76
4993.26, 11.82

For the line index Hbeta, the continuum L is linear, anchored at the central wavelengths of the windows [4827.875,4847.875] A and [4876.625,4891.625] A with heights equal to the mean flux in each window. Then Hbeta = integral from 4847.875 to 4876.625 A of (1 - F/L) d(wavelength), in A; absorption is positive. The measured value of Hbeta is 3.5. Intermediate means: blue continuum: 11.9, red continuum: 11.7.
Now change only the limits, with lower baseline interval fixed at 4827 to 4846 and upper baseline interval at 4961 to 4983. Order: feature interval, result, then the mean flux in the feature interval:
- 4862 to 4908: 2.0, 11.4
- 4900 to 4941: 0.4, 11.7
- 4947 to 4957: 0.1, 11.7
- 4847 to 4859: 1.2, 10.7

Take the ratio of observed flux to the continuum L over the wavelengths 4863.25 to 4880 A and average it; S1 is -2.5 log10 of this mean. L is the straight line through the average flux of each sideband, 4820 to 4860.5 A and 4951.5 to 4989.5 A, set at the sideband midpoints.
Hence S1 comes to 0.07 mag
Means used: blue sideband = 11.5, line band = 10.8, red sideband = 11.7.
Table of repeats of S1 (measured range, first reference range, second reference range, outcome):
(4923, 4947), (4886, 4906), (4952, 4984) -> 0.00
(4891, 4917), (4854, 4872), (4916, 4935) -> -0.08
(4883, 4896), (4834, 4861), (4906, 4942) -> -0.03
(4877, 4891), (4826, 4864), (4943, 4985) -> -0.03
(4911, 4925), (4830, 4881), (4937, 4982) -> -0.01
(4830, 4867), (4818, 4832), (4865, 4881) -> 0.06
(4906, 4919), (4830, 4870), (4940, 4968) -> -0.04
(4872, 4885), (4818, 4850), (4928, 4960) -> 0.04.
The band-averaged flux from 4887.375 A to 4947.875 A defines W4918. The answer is 11.8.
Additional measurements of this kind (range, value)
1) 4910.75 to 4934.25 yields 11.6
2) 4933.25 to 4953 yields 11.8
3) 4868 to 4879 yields 11.1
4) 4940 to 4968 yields 11.8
